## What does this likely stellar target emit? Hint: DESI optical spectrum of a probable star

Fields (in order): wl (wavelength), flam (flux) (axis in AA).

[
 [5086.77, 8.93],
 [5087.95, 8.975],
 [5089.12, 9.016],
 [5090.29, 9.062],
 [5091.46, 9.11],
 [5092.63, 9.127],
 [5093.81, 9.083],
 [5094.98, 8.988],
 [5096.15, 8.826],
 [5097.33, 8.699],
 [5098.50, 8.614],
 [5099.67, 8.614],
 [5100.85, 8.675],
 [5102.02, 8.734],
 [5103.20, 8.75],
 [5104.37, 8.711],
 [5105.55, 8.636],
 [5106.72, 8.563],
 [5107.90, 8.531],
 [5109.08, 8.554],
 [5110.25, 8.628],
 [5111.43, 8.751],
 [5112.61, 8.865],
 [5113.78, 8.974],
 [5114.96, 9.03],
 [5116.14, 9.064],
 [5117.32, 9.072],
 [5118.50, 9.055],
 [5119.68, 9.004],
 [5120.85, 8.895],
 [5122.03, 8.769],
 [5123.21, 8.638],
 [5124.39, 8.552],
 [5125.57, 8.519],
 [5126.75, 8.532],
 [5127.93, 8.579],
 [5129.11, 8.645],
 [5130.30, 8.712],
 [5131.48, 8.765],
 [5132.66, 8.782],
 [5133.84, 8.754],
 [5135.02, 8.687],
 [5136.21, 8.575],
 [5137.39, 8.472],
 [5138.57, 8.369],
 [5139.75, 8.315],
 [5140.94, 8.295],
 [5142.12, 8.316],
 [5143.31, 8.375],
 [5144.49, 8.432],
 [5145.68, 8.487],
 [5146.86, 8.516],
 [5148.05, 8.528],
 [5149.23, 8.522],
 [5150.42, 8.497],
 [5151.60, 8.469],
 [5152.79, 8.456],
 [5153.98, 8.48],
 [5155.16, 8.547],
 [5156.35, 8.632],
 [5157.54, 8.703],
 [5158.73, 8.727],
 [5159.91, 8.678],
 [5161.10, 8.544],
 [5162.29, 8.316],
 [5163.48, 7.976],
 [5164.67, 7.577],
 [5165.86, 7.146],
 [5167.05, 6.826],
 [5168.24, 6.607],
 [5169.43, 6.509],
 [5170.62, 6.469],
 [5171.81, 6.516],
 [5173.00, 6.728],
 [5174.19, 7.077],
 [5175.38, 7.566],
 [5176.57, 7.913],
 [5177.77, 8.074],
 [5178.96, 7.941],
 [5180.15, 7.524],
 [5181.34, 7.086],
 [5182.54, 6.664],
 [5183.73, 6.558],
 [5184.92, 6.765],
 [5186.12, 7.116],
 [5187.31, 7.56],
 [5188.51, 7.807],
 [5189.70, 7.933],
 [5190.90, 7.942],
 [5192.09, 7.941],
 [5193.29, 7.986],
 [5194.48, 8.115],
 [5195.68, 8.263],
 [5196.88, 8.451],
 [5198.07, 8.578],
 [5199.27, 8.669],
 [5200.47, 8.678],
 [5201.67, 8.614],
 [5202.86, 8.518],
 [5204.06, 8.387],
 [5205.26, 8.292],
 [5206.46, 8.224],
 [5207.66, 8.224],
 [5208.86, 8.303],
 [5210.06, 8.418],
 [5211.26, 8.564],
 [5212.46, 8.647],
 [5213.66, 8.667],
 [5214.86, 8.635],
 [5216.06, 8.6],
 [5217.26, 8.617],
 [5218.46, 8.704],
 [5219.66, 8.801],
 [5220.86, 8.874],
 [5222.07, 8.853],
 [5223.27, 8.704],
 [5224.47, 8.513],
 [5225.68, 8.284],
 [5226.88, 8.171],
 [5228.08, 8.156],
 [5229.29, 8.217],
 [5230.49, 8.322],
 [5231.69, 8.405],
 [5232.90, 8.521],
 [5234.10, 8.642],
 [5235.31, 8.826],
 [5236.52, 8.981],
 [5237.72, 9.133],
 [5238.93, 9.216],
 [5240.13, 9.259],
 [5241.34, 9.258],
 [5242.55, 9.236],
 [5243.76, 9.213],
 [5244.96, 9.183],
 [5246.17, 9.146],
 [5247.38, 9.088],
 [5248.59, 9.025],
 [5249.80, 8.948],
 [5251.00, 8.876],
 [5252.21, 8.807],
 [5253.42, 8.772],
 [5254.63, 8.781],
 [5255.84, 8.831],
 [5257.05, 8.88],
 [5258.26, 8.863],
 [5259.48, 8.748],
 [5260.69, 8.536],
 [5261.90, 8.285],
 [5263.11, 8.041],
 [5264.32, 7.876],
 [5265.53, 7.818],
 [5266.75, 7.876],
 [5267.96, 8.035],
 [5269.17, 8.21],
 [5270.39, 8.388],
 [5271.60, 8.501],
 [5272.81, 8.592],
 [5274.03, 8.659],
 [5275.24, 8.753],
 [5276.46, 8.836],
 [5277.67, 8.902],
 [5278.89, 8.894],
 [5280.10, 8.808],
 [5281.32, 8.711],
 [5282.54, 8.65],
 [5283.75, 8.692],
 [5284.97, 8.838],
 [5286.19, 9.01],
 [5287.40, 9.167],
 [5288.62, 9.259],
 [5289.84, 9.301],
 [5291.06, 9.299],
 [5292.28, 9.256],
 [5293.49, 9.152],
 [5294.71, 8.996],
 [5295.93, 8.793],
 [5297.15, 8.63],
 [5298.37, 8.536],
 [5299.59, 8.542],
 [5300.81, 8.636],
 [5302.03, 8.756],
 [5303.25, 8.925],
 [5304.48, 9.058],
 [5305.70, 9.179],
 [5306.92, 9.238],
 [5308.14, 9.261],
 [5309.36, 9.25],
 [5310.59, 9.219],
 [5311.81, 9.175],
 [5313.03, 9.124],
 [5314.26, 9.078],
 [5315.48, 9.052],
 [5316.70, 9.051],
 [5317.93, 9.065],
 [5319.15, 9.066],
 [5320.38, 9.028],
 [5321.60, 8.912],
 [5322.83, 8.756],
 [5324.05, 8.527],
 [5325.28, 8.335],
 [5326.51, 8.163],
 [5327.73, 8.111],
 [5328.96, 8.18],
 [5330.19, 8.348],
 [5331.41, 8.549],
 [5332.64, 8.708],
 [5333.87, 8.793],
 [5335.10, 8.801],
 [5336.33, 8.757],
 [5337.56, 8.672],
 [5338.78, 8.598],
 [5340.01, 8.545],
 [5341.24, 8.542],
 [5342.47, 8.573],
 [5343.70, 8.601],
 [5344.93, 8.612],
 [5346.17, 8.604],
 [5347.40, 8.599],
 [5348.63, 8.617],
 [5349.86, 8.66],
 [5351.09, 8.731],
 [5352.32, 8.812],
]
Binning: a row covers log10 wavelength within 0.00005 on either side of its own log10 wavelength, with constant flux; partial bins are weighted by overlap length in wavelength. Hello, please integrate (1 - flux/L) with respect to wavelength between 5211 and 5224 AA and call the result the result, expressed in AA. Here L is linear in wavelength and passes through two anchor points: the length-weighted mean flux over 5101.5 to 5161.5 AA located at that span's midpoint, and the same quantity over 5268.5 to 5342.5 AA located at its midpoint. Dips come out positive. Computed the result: 0.0 AA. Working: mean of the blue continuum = 8.64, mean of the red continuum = 8.81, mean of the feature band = 8.7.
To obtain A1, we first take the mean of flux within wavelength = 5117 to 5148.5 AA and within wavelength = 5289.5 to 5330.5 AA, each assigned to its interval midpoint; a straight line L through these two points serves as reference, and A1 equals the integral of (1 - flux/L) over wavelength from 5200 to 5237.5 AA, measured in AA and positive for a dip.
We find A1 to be 0.9 AA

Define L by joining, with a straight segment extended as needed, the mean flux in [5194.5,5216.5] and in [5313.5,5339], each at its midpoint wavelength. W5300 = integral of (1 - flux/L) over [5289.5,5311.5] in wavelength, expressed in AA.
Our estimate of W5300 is -0.9 AA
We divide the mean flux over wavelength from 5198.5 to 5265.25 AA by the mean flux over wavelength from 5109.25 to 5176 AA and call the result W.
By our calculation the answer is 1.0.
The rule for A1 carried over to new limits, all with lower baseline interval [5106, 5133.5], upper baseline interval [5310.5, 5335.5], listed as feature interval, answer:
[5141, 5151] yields 0.4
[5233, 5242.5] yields -0.3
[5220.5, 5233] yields 0.4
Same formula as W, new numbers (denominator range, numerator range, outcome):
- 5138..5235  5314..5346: 1.07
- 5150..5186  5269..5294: 1.16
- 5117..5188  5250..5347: 1.08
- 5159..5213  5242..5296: 1.13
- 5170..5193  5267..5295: 1.20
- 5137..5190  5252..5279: 1.09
